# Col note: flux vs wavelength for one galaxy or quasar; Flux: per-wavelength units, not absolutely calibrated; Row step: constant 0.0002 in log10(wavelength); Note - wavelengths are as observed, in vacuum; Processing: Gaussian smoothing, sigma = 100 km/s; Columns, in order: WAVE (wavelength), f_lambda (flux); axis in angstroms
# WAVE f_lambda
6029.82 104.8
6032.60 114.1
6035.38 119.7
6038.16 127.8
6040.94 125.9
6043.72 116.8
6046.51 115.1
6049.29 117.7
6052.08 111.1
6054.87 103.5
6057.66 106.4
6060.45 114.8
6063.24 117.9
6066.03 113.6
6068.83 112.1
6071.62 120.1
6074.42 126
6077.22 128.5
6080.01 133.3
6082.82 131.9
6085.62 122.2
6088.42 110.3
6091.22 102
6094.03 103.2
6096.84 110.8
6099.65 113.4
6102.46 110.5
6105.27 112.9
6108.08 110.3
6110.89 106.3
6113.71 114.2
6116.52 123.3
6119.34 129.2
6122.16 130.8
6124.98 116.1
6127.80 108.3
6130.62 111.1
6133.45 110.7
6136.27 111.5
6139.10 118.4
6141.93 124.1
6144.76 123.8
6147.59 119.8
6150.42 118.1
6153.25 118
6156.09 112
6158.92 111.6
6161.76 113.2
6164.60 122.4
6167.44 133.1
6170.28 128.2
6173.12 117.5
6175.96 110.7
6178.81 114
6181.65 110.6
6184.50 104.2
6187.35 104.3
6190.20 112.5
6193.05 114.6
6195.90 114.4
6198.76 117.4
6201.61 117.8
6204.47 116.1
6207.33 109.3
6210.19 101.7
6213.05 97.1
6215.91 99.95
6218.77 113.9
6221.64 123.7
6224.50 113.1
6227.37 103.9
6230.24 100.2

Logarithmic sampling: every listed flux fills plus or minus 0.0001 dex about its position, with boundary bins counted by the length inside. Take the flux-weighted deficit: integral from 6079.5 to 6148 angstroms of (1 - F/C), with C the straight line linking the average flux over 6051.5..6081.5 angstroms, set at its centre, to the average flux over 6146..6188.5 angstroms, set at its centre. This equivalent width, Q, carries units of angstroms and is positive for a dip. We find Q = 0.3 angstroms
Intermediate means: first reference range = 117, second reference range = 116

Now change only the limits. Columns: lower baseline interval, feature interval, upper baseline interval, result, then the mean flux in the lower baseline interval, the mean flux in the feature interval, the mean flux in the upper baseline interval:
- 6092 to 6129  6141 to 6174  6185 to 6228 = -2.2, 114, 120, 111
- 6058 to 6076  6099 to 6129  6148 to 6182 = 0.3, 117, 116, 118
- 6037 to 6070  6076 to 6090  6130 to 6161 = -1.1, 115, 125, 116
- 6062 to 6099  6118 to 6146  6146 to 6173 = 0.1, 118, 118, 120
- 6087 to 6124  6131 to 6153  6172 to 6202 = -0.9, 114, 118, 112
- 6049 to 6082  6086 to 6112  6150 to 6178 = 1.8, 117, 109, 118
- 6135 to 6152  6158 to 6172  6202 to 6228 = -0.7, 119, 122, 109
